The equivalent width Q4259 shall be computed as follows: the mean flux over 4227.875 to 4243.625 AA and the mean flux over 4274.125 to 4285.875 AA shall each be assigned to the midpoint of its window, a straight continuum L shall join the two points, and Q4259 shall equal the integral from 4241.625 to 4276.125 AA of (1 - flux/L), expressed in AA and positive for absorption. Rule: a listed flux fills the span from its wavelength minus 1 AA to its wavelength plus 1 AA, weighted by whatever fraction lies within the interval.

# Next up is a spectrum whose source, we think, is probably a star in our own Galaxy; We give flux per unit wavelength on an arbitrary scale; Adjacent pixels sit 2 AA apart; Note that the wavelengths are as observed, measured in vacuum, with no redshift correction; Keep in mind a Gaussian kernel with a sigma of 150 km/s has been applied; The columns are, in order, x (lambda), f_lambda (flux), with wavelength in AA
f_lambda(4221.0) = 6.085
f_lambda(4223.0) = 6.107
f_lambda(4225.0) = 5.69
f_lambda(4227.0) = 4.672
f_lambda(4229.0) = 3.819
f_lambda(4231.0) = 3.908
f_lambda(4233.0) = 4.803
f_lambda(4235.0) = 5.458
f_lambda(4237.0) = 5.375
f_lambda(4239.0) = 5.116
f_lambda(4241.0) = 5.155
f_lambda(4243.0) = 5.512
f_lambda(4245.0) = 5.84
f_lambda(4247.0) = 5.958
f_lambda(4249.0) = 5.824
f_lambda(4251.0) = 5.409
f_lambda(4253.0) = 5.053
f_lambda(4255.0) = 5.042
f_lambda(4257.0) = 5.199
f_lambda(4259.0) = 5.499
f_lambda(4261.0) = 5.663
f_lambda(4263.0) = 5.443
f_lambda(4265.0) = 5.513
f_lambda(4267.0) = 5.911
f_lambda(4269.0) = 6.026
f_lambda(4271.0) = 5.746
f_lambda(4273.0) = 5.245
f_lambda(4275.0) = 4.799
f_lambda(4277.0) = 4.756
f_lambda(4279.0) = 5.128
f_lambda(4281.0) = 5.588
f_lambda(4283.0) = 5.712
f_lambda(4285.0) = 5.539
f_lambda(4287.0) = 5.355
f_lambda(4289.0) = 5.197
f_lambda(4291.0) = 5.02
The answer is -2.9 AA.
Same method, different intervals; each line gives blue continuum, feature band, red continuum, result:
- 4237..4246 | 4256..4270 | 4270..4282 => -0.9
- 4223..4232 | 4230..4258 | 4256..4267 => -0.9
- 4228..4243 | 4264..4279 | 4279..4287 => -0.2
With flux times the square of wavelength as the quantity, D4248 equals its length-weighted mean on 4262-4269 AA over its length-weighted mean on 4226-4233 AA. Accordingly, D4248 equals 1.4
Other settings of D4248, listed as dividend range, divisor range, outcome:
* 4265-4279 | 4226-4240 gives 1.16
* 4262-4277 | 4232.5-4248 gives 1.02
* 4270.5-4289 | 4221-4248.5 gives 1.04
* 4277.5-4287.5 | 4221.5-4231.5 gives 1.13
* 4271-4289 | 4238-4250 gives 0.97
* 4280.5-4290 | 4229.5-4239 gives 1.15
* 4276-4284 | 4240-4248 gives 0.96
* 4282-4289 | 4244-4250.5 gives 0.96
